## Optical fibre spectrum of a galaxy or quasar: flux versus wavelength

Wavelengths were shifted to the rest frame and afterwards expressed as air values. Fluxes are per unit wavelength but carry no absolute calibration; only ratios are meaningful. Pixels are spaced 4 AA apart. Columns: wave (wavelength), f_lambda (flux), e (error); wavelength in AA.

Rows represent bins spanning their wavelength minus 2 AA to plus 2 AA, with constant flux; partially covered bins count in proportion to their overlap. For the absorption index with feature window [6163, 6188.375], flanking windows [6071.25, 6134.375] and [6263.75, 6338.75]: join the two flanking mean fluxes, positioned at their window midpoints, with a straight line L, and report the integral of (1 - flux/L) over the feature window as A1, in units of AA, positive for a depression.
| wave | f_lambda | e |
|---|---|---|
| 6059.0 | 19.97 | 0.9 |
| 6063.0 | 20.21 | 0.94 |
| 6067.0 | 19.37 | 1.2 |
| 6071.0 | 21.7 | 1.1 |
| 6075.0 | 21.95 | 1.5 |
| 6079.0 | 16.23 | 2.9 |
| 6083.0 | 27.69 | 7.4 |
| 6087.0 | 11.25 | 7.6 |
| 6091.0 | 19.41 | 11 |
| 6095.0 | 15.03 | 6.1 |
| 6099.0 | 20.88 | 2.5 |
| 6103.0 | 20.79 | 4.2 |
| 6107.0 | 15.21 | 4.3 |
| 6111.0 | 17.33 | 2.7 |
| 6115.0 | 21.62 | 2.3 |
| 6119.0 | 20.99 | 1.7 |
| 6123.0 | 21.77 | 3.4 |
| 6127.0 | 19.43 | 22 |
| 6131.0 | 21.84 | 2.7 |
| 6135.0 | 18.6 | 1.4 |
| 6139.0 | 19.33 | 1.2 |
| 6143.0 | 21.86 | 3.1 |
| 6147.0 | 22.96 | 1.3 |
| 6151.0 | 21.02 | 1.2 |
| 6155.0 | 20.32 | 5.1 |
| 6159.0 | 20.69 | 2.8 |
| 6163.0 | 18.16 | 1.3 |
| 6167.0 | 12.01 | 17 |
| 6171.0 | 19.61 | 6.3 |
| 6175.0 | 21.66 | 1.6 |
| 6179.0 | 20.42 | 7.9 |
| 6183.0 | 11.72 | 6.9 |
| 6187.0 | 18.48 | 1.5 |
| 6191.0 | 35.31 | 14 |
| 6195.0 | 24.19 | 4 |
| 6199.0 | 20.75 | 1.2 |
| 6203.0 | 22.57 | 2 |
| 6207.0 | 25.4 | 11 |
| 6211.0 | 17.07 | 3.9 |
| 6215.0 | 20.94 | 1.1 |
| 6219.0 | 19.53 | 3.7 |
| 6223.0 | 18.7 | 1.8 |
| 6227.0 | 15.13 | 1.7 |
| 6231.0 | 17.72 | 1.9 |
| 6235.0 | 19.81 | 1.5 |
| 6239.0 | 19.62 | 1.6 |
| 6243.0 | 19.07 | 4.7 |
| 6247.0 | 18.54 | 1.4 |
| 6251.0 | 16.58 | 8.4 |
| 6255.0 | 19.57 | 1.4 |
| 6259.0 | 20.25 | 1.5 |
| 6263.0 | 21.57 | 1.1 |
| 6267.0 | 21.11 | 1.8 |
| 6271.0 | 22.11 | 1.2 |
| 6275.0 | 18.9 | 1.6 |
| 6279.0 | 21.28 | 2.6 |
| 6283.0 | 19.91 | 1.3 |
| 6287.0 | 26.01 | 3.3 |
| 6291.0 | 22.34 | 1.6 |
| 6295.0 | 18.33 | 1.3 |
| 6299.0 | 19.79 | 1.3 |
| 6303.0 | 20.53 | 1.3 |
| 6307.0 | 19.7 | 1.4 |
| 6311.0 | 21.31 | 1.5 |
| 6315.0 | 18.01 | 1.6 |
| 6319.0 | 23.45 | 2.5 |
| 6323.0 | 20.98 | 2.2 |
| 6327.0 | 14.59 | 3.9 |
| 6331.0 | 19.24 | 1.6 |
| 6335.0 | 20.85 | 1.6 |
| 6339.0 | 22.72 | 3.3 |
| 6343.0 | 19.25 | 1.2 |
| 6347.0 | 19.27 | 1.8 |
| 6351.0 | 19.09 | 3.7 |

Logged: 3.2 AA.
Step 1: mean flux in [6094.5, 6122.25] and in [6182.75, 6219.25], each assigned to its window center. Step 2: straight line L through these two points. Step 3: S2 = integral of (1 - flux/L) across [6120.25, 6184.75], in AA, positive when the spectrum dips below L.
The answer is 3.2 AA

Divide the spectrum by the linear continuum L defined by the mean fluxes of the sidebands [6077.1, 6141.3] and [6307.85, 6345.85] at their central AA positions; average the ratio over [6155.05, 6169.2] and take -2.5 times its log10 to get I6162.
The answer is 0.12 mag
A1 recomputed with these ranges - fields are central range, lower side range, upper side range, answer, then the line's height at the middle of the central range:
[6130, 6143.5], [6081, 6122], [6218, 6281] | -0.7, 19.1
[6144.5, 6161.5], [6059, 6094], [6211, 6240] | -1.8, 19.1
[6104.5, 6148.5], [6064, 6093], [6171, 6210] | 1.3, 20.7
